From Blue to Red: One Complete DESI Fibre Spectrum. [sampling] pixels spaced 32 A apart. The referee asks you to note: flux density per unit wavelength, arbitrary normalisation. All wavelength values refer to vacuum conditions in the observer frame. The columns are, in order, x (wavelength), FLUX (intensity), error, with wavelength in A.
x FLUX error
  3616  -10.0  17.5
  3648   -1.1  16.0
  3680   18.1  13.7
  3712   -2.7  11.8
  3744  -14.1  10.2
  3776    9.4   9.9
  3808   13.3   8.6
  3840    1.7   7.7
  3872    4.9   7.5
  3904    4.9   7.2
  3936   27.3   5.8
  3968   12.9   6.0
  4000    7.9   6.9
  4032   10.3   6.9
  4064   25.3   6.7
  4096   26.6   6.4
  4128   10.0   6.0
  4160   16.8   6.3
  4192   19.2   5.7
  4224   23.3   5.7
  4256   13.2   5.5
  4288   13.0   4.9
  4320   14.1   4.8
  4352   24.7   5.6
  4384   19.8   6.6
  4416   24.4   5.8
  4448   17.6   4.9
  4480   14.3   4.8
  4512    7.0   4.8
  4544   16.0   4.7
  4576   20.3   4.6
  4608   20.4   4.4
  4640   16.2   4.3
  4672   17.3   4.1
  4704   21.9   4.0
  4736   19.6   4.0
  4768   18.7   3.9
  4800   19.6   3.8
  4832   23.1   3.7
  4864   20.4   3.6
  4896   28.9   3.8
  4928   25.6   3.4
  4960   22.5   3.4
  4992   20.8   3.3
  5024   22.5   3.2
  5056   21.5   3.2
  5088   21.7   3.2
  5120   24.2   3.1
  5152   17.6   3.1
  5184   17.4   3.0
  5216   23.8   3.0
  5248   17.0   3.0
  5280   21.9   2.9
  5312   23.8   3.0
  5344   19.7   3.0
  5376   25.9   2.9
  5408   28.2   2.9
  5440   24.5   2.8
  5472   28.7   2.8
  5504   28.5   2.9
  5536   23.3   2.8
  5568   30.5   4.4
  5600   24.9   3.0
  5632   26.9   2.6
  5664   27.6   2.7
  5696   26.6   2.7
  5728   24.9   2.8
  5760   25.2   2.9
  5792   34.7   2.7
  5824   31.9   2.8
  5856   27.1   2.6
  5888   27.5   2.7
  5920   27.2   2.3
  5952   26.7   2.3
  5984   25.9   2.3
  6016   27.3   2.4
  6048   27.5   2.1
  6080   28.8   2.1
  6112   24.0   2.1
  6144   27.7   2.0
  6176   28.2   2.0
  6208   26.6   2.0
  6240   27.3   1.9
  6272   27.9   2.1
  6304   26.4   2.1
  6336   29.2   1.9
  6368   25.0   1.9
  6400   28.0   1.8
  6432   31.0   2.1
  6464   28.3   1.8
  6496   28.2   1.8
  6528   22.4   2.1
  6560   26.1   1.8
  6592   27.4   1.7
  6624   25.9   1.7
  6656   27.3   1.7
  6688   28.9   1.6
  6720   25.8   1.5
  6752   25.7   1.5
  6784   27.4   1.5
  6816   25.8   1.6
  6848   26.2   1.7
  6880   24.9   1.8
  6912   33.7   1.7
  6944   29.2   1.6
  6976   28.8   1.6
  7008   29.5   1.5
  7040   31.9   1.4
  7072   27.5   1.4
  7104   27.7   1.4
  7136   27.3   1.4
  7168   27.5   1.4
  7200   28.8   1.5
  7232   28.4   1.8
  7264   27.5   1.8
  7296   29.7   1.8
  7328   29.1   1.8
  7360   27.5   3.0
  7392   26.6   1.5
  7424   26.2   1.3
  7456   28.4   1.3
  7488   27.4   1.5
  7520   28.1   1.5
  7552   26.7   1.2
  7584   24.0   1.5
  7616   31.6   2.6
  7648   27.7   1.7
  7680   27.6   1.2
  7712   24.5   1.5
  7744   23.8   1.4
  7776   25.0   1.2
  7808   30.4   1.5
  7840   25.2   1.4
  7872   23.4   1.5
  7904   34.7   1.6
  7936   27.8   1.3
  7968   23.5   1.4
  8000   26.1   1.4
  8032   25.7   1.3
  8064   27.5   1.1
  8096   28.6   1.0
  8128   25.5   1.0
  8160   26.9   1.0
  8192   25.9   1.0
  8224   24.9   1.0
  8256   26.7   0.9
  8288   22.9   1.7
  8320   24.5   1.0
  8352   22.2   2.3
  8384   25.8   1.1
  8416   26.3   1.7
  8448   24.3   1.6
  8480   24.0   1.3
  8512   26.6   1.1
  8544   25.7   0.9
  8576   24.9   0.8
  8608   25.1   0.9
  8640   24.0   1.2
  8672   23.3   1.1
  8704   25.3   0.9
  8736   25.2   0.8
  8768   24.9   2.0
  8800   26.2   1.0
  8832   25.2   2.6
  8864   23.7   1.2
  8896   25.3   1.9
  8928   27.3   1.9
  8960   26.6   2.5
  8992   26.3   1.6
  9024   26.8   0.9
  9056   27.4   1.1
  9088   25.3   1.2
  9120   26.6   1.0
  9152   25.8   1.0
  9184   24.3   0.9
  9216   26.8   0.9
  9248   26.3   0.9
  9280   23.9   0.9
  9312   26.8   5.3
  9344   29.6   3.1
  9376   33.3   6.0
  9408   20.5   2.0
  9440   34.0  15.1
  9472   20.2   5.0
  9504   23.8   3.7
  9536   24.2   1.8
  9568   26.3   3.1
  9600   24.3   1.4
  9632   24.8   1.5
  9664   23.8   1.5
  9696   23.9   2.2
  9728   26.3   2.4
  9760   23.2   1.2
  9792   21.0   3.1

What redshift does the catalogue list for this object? 0.21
